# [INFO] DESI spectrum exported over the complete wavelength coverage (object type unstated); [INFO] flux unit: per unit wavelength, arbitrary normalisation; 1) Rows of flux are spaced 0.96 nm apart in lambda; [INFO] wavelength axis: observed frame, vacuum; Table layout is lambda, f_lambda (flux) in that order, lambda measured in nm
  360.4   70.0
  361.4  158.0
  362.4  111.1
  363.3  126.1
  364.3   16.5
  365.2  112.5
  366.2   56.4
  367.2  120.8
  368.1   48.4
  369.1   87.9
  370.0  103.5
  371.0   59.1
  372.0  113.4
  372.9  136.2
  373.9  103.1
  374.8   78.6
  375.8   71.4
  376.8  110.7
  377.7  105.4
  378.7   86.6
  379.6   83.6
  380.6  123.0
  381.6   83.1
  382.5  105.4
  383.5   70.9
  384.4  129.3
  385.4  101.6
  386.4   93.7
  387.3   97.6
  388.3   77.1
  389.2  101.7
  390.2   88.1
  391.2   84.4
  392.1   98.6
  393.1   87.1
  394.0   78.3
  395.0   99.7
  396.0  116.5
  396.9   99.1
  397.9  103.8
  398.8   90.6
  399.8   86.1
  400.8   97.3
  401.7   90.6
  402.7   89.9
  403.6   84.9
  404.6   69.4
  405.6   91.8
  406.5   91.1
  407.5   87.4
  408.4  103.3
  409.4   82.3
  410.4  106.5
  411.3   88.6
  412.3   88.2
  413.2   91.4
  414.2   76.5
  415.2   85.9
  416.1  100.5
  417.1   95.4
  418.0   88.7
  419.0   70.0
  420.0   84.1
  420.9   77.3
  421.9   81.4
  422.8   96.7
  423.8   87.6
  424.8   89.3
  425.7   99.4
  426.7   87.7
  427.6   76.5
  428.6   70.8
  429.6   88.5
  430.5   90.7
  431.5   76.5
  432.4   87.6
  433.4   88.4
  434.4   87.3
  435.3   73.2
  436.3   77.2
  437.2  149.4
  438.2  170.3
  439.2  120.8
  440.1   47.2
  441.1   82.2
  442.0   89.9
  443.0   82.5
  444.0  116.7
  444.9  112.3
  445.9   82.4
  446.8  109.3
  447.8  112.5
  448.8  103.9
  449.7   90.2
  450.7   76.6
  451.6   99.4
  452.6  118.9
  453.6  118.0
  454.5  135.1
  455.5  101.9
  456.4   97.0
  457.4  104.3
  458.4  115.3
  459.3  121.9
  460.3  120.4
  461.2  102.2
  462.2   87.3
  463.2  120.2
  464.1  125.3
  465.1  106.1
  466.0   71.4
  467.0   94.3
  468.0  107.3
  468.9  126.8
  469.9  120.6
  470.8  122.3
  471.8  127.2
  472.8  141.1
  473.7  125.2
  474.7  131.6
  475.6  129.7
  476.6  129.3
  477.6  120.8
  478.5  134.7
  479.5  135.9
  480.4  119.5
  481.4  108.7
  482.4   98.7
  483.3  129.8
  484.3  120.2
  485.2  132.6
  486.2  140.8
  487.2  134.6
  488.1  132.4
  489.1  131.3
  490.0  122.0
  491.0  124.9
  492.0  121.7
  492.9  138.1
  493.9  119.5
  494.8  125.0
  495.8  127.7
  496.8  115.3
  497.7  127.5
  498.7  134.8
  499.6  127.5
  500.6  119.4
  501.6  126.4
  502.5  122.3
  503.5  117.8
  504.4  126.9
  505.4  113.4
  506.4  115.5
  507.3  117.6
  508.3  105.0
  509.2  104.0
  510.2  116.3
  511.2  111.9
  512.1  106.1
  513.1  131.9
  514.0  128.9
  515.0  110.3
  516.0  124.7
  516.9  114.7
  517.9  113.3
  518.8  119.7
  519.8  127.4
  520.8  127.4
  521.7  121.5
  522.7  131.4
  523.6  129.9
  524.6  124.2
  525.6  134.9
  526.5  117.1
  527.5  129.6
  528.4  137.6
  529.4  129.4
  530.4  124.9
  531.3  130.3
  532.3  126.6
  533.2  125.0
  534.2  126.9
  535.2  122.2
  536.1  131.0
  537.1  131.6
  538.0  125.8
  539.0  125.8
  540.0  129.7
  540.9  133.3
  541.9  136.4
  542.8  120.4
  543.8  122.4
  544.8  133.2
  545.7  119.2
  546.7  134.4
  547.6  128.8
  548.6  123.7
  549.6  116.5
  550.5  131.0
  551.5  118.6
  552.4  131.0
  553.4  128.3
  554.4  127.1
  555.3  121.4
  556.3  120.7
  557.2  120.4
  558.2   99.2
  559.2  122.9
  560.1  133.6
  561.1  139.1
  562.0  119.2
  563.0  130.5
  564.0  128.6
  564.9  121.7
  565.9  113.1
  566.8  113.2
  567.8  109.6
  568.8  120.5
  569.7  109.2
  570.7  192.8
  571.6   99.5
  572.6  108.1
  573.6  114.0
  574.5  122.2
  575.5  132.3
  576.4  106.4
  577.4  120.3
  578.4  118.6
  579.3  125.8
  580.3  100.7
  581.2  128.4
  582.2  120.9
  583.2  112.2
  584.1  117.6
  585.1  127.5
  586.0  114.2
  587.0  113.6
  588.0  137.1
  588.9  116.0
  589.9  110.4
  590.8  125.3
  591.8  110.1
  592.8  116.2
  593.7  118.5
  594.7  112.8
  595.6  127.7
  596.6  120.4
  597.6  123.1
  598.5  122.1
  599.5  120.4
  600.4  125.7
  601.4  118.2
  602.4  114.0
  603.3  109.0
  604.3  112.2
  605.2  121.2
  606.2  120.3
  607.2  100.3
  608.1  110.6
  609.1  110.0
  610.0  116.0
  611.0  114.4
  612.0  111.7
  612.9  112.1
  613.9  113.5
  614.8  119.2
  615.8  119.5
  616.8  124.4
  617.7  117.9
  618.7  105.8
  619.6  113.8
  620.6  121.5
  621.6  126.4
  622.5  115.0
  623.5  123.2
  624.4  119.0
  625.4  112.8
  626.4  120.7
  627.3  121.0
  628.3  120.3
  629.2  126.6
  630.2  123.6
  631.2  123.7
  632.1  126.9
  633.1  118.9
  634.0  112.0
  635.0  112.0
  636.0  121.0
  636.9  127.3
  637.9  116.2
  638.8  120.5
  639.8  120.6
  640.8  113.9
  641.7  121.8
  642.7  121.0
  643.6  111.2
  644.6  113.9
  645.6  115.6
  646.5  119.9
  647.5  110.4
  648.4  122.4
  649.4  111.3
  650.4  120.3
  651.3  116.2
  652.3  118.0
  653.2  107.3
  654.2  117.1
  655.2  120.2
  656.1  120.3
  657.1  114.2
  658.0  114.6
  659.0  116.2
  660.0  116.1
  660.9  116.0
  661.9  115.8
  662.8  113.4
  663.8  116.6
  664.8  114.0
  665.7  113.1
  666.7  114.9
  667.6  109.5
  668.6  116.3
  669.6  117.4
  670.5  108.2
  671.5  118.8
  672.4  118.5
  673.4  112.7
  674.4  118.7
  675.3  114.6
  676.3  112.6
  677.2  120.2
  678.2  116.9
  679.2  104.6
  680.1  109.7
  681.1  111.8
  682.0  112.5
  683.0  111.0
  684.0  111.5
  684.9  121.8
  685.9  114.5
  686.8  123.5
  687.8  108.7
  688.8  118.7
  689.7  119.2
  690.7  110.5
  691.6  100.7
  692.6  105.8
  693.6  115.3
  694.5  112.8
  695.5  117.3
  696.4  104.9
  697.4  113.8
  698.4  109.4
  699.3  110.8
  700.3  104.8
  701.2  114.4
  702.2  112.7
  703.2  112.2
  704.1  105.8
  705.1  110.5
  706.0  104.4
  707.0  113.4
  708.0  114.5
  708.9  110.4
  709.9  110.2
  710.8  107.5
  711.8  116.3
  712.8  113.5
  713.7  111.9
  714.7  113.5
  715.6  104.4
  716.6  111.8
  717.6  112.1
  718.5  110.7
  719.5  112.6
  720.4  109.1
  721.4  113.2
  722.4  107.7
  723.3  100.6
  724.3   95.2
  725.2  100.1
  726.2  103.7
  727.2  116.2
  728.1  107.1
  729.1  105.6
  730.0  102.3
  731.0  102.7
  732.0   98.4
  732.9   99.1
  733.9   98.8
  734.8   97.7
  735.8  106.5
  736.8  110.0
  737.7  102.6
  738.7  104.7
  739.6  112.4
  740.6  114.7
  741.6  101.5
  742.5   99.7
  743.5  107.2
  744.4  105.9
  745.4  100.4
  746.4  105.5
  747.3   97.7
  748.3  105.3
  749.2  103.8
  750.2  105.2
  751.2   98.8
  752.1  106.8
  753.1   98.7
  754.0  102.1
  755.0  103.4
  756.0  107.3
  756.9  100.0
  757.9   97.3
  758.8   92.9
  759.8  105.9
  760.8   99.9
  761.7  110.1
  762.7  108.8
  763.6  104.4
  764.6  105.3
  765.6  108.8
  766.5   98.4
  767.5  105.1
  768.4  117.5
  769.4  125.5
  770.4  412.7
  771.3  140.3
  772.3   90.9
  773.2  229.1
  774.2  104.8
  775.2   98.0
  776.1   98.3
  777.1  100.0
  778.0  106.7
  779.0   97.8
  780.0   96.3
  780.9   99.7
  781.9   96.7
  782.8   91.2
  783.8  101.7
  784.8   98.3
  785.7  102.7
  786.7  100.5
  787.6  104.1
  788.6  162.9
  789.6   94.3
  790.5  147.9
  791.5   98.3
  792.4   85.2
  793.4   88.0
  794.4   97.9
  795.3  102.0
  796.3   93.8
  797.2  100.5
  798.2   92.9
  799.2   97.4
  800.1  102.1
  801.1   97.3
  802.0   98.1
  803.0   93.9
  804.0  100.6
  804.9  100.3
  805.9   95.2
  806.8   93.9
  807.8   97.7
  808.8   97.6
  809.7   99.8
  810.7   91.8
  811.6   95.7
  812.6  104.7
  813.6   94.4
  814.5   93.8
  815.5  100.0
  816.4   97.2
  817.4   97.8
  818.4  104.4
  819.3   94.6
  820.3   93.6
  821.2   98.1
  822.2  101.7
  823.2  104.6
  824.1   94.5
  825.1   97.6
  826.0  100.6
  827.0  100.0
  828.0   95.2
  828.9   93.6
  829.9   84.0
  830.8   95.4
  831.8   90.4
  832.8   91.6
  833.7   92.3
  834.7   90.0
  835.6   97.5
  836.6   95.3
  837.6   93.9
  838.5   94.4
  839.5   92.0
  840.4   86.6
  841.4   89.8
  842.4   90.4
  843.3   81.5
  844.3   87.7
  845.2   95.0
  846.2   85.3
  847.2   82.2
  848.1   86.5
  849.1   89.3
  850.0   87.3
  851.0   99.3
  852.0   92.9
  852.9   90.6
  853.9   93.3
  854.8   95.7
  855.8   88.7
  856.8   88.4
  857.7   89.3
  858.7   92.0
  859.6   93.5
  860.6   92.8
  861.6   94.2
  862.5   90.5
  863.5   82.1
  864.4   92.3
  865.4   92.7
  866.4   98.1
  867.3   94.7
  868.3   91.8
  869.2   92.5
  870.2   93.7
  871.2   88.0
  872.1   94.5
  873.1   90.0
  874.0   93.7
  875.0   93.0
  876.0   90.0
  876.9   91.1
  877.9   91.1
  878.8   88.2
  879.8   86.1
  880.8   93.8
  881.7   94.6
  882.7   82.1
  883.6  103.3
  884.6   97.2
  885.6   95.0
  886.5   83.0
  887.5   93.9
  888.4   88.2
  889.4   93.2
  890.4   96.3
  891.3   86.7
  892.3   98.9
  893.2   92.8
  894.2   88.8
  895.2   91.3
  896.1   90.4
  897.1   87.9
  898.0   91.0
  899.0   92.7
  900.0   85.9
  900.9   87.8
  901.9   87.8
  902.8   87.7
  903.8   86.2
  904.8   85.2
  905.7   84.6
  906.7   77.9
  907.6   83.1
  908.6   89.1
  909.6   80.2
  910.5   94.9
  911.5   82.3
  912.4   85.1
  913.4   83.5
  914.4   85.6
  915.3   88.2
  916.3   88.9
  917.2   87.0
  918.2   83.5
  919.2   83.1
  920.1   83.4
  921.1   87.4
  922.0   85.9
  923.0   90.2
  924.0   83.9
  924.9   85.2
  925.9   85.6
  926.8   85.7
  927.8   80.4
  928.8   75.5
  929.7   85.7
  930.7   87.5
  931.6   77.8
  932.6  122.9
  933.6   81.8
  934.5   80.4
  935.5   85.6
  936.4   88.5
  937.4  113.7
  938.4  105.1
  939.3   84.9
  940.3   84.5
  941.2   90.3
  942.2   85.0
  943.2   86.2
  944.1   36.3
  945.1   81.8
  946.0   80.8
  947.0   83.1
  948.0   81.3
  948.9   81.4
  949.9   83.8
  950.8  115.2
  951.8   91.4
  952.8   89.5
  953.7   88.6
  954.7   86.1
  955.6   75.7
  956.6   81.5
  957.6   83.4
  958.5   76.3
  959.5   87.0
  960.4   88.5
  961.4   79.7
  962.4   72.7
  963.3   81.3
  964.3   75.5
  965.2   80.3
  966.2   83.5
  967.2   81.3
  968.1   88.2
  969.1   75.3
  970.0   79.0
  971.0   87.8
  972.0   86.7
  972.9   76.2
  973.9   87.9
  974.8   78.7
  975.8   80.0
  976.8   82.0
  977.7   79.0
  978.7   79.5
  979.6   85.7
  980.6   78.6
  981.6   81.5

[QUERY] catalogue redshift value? 0.17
